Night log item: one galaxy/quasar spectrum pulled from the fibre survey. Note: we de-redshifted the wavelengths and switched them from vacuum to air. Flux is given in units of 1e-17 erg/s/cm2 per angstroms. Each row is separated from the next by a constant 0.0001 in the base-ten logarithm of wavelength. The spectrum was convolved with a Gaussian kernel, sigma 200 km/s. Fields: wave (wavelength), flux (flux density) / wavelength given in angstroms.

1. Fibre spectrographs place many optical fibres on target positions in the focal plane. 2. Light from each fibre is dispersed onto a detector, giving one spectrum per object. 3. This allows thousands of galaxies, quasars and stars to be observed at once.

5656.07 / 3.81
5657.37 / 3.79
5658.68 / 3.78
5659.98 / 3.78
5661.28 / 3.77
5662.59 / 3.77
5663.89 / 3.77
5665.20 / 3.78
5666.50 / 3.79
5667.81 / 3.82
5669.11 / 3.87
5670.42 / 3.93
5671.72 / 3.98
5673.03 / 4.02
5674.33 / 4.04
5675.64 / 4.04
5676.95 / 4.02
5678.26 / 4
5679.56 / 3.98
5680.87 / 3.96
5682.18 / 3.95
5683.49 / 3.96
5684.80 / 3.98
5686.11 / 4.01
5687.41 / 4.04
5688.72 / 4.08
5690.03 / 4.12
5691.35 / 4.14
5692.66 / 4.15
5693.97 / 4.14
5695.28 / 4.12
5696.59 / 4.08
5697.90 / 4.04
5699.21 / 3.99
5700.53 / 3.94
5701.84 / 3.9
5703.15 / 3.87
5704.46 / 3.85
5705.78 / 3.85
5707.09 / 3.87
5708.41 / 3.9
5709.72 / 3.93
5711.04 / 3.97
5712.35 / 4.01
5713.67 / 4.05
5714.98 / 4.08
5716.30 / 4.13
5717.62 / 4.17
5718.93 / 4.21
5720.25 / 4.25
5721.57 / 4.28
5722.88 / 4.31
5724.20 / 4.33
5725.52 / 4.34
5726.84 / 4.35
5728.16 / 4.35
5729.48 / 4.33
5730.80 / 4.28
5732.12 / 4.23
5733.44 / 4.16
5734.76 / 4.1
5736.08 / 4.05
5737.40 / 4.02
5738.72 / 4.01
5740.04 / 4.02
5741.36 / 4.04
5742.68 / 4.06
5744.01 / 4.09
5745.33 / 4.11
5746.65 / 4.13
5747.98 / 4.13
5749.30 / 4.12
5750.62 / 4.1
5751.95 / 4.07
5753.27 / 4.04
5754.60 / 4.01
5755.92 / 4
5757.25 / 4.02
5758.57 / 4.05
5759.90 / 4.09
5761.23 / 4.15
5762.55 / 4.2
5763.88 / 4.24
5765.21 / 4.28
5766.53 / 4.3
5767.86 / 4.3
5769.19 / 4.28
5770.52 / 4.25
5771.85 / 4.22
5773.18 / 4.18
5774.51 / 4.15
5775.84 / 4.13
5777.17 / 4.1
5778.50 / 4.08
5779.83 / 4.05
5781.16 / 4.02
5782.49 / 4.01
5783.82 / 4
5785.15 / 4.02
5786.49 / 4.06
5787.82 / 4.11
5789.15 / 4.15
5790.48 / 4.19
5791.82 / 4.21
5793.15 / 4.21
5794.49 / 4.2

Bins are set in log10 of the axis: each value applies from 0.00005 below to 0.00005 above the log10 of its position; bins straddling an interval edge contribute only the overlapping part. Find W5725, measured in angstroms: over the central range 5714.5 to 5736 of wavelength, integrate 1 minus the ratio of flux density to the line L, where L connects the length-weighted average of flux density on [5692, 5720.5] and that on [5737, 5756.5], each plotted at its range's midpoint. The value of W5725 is -1.1 angstroms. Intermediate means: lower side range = 4.02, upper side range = 4.07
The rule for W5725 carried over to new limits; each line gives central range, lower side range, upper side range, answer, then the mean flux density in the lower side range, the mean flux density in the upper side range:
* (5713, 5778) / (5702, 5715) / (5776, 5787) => -2.8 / 3.93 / 4.05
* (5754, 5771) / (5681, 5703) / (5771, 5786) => -0.4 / 4.03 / 4.09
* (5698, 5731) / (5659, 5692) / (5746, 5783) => -0.6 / 3.94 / 4.13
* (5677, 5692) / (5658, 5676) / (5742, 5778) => -0.4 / 3.86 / 4.14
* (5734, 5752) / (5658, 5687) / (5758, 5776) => 0.2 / 3.91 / 4.2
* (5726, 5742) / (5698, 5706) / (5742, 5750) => -0.4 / 3.91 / 4.11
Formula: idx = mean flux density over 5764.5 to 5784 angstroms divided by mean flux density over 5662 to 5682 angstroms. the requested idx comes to 1.1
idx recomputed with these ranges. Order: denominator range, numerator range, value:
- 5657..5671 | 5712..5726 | 1.10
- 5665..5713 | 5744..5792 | 1.04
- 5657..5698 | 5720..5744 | 1.06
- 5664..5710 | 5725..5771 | 1.04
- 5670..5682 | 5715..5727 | 1.06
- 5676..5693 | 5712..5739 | 1.04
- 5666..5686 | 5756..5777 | 1.06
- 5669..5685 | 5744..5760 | 1.02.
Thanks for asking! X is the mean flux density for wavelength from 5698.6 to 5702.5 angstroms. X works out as 3.94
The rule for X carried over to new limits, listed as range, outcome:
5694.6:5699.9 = 4.06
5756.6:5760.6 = 4.05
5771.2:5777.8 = 4.16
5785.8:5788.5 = 4.08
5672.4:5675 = 4.03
